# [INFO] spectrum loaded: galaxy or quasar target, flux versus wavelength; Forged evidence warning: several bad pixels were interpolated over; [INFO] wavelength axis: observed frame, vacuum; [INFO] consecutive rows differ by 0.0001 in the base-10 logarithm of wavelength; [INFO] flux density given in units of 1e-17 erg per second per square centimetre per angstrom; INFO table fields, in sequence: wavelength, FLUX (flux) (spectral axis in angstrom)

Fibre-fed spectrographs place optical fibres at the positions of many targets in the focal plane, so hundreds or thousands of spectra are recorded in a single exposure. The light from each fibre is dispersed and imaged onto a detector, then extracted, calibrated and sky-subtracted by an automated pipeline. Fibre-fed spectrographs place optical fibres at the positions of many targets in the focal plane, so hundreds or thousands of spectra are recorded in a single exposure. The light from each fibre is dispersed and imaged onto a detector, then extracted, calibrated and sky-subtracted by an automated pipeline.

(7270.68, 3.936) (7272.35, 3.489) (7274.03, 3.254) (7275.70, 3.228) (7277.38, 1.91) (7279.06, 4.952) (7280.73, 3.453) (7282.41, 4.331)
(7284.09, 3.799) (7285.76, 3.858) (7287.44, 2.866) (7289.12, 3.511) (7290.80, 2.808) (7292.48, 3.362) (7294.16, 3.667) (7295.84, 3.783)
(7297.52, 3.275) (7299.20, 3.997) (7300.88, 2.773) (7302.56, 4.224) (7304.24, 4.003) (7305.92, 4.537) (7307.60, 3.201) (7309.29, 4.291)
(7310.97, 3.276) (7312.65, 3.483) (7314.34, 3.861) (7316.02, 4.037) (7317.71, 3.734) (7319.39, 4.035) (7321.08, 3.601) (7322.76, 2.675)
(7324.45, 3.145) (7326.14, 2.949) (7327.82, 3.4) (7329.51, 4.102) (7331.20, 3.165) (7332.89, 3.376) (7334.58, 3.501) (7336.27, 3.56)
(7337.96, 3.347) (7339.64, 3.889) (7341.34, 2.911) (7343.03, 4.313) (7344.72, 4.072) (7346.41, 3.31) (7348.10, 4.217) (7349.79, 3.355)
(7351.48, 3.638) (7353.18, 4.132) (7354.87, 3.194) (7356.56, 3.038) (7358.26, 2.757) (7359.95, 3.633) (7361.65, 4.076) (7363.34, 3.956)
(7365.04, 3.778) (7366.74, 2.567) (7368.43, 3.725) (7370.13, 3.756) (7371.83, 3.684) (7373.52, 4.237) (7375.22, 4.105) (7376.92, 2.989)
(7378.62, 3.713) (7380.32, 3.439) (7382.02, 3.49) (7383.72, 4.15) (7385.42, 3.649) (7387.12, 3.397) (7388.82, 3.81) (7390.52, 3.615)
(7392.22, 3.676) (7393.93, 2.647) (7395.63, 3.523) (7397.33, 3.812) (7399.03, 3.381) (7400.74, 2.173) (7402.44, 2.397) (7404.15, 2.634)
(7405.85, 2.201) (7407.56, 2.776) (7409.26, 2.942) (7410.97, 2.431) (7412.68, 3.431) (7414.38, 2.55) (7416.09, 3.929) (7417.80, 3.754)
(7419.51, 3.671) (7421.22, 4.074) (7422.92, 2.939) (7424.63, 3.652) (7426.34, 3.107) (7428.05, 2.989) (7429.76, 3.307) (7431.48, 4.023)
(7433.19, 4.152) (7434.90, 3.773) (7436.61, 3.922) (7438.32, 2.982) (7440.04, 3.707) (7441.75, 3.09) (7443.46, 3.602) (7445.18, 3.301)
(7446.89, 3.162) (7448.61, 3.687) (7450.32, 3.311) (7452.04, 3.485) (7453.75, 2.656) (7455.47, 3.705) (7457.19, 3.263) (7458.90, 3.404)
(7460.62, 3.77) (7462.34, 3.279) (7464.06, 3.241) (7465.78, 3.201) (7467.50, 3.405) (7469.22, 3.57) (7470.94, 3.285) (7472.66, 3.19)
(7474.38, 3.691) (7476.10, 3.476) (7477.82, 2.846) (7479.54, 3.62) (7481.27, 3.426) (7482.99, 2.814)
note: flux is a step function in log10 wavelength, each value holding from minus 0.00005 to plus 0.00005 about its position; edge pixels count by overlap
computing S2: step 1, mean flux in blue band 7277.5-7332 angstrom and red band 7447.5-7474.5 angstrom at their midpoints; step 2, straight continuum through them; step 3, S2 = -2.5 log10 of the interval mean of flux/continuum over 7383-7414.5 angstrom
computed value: 0.11 mag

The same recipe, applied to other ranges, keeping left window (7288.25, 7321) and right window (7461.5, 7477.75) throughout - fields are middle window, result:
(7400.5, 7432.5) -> 0.11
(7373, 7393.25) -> -0.05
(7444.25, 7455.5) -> 0.03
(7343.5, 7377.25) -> -0.02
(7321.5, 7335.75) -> 0.10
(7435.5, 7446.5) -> -0.01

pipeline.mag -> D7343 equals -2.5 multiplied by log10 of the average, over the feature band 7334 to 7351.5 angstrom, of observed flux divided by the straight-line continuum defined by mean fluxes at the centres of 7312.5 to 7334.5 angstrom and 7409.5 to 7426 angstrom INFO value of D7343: -0.05 mag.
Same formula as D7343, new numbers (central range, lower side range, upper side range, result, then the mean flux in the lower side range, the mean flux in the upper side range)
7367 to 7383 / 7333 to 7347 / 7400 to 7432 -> -0.08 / 3.61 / 3.1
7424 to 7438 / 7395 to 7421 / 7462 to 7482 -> -0.14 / 3.06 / 3.35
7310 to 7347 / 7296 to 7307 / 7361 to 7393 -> 0.06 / 3.79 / 3.67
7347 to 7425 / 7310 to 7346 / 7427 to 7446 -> 0.04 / 3.54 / 3.53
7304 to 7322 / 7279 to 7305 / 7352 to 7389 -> -0.06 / 3.63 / 3.6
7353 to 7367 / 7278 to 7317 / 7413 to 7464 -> 0.04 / 3.7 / 3.45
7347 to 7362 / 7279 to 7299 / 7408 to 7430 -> -0.03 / 3.6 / 3.28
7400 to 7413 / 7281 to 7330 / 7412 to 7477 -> 0.32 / 3.6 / 3.44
